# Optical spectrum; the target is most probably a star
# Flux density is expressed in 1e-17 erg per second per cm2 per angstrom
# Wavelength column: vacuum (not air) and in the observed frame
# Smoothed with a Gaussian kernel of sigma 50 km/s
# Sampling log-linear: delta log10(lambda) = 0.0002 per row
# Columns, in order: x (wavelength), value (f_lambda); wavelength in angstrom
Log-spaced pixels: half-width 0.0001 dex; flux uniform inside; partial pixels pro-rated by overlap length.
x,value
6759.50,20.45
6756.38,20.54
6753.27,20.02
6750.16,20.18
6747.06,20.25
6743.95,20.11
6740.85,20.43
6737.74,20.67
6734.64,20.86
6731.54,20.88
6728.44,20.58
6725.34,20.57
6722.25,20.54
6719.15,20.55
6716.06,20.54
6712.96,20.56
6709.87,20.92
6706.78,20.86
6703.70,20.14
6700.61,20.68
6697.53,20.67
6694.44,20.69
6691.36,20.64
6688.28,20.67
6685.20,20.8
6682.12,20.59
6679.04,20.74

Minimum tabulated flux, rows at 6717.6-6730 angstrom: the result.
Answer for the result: 20.54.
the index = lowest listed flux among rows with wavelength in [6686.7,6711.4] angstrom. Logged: 20.14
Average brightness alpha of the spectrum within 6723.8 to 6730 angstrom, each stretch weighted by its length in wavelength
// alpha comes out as 20.6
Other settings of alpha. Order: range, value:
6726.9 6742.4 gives 20.7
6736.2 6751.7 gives 20.3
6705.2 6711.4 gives 20.9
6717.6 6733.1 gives 20.6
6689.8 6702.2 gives 20.7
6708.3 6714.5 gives 20.7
